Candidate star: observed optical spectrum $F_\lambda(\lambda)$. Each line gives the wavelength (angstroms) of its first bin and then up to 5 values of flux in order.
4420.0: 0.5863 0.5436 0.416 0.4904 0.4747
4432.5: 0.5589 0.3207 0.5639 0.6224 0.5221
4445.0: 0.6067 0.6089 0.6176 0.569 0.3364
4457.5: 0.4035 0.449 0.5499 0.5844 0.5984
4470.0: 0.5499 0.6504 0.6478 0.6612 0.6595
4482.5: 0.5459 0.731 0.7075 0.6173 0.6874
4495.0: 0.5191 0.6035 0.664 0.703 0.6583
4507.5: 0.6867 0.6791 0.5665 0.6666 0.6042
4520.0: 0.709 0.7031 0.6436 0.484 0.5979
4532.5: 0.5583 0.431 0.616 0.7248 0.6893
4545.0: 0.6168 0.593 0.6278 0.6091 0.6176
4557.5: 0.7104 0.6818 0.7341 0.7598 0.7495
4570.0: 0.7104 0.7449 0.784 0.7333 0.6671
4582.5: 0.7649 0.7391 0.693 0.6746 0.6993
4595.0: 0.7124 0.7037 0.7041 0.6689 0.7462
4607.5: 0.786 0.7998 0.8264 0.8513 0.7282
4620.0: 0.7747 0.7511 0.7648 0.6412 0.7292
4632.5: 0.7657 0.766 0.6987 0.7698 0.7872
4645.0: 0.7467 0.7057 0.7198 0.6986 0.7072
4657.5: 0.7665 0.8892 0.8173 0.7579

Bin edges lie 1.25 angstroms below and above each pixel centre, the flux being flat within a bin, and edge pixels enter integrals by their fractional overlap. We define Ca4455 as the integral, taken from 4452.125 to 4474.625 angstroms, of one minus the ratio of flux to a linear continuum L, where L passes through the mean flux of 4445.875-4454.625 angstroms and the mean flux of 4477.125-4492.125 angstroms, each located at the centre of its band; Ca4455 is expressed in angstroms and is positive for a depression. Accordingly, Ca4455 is 3.04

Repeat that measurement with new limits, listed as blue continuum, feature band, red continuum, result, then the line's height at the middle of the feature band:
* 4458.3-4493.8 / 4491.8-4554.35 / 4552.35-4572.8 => 3.6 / 0.664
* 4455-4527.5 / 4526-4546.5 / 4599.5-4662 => 2.2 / 0.66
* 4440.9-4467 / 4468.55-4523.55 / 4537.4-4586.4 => -4.9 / 0.593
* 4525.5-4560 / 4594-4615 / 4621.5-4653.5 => -1.8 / 0.691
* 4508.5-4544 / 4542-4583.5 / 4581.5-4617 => -0.8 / 0.68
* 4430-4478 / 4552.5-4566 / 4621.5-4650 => -0.7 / 0.657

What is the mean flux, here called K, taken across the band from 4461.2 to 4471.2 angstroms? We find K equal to 0.57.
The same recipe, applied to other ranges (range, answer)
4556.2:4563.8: 0.709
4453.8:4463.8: 0.436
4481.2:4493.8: 0.657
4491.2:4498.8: 0.604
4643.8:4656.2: 0.716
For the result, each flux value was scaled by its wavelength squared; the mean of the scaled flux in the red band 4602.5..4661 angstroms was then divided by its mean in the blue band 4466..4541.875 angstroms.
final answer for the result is 1.27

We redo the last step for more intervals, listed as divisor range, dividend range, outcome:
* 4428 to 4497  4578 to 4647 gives 1.39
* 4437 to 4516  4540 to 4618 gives 1.24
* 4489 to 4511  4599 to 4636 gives 1.23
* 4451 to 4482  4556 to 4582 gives 1.37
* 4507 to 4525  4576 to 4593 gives 1.12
